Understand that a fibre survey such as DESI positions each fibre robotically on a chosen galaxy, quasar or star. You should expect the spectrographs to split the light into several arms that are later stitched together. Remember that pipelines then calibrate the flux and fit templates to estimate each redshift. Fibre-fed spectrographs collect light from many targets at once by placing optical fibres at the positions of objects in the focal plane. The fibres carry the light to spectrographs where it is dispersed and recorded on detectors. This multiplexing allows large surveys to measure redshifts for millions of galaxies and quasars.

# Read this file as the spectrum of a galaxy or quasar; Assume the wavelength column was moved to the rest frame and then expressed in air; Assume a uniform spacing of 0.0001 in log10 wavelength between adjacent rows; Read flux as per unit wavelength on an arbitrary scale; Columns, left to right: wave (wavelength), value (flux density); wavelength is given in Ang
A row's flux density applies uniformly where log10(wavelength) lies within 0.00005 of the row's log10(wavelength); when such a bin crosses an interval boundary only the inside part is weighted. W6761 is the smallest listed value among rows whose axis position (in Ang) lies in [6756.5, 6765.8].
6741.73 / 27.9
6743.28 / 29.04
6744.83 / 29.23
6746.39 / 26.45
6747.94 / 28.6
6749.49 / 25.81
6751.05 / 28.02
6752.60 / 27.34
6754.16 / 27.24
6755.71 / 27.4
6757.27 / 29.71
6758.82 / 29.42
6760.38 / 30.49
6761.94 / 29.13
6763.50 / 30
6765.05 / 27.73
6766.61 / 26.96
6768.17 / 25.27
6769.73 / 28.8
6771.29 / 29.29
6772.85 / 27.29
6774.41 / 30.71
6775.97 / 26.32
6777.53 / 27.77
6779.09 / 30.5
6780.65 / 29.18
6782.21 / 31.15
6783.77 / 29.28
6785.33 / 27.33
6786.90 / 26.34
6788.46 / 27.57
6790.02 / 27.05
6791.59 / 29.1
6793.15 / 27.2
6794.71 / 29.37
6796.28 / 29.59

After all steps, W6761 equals 27.73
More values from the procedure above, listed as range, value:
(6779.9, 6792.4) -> 26.34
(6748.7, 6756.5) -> 25.81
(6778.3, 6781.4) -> 29.18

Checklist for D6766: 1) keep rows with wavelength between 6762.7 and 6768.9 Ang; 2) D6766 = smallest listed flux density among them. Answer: 25.27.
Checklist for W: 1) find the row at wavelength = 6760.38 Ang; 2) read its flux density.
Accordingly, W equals 30.49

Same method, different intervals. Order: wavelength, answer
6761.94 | 29.13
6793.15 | 27.2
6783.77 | 29.28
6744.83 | 29.23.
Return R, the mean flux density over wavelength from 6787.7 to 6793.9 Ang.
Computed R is 27.7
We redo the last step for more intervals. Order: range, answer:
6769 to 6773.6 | 28.5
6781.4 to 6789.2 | 28.3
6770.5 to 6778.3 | 28.3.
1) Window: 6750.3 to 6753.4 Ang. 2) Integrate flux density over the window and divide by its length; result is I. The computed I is 27.7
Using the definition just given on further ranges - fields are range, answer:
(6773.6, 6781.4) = 28.9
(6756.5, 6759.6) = 29.6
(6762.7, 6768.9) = 27.5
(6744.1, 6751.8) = 27.6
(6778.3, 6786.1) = 29.5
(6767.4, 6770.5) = 27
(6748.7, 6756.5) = 27.2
